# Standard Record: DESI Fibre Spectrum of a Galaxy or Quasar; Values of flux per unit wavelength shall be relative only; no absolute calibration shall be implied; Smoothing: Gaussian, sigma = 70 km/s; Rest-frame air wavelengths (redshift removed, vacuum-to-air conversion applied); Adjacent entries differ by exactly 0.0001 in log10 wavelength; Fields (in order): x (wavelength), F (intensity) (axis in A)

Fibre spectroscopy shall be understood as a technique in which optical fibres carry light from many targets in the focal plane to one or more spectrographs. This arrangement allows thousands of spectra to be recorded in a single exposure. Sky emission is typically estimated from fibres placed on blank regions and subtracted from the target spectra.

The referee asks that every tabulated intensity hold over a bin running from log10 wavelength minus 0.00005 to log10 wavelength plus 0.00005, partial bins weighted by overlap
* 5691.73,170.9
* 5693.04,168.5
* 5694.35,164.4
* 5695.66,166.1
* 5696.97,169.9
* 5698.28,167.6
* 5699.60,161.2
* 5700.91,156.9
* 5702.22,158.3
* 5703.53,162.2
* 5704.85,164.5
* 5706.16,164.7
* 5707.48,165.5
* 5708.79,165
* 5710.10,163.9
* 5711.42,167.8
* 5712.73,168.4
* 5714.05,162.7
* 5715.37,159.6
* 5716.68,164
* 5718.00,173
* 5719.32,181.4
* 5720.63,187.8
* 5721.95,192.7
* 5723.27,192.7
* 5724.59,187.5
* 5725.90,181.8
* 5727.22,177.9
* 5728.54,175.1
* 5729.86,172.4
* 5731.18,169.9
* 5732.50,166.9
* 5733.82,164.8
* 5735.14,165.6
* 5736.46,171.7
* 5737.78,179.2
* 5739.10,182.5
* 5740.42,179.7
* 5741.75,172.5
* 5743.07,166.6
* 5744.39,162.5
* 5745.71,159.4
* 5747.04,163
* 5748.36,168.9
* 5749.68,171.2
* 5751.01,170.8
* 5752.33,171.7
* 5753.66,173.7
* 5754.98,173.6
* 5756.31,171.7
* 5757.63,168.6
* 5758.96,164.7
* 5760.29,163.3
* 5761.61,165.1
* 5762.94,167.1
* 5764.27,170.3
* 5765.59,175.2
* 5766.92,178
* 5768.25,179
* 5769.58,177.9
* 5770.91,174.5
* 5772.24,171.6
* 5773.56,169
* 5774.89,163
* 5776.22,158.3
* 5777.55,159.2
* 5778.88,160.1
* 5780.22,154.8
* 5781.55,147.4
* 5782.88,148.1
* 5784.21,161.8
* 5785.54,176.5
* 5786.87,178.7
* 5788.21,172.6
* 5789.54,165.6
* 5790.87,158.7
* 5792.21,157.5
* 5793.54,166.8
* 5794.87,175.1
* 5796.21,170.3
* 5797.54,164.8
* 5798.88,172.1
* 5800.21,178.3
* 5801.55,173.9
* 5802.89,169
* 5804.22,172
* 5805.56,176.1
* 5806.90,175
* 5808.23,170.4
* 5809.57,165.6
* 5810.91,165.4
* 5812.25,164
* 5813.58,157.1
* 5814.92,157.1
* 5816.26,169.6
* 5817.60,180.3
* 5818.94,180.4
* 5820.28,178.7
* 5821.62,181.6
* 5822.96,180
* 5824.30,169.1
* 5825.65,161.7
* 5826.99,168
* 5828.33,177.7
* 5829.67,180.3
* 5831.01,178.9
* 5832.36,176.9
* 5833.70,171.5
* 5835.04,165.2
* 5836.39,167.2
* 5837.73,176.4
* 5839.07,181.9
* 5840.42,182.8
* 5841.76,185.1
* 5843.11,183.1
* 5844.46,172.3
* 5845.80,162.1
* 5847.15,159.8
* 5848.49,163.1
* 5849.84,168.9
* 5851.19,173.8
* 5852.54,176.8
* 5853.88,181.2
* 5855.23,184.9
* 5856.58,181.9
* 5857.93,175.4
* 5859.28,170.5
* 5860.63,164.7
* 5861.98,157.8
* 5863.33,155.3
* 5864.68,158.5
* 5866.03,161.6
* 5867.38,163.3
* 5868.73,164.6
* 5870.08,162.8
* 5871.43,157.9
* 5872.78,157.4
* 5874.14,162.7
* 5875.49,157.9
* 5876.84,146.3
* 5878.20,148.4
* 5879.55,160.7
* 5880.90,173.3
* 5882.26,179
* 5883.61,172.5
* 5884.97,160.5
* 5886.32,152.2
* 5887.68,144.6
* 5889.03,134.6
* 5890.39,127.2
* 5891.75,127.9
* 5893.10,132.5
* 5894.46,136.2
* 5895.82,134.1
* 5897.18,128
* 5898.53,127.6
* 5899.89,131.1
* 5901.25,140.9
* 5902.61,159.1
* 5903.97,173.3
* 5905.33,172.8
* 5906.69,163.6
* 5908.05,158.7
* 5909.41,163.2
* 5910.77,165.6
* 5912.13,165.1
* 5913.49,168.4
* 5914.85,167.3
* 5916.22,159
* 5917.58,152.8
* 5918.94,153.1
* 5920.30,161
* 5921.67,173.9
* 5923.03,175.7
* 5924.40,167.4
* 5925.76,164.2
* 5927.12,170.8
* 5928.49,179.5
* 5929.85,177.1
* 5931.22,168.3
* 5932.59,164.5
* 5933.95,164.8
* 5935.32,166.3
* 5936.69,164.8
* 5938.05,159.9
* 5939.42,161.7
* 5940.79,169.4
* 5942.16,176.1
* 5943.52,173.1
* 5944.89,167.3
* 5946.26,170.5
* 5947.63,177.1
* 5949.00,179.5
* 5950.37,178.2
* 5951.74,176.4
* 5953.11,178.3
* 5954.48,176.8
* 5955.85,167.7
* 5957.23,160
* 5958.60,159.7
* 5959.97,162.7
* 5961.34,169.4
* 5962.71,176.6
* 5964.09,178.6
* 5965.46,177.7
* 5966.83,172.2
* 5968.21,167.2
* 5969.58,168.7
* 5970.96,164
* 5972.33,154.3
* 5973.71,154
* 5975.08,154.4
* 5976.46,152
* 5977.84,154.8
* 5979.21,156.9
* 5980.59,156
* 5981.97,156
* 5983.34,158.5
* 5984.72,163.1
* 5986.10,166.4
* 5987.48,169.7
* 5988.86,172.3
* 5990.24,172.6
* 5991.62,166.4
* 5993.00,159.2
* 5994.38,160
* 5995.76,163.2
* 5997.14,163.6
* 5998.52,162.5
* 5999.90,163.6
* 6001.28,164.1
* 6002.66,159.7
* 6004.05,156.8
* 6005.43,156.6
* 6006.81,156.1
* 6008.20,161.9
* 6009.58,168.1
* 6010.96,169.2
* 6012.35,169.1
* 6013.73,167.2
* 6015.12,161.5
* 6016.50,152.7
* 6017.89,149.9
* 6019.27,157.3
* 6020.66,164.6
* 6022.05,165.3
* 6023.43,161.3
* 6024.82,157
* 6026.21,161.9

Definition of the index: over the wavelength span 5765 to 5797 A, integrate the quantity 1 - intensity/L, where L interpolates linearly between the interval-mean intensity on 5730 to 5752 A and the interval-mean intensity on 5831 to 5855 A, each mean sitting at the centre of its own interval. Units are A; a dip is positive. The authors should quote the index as 0.9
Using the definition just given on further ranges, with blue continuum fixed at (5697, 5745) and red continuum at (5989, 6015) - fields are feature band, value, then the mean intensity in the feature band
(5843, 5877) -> 0.2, 166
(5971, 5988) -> 0.6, 158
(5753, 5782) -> 0.4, 168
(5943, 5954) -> -0.7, 175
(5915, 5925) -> 0.1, 163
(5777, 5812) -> 0.5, 167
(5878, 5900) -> 2.8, 146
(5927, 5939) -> -0.2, 168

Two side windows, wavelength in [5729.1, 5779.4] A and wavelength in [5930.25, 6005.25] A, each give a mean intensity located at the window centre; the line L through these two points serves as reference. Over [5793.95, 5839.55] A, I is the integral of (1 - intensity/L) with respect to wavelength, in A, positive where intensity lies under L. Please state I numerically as -1.0 A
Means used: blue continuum 170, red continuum 166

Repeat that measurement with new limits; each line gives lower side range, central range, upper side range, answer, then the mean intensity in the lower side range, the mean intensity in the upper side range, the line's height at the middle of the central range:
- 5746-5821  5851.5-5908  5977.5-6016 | 3.11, 168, 163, 166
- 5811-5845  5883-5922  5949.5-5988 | 4.04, 174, 165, 169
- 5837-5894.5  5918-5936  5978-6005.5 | -0.58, 163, 162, 163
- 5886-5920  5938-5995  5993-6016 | -3.24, 150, 163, 158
